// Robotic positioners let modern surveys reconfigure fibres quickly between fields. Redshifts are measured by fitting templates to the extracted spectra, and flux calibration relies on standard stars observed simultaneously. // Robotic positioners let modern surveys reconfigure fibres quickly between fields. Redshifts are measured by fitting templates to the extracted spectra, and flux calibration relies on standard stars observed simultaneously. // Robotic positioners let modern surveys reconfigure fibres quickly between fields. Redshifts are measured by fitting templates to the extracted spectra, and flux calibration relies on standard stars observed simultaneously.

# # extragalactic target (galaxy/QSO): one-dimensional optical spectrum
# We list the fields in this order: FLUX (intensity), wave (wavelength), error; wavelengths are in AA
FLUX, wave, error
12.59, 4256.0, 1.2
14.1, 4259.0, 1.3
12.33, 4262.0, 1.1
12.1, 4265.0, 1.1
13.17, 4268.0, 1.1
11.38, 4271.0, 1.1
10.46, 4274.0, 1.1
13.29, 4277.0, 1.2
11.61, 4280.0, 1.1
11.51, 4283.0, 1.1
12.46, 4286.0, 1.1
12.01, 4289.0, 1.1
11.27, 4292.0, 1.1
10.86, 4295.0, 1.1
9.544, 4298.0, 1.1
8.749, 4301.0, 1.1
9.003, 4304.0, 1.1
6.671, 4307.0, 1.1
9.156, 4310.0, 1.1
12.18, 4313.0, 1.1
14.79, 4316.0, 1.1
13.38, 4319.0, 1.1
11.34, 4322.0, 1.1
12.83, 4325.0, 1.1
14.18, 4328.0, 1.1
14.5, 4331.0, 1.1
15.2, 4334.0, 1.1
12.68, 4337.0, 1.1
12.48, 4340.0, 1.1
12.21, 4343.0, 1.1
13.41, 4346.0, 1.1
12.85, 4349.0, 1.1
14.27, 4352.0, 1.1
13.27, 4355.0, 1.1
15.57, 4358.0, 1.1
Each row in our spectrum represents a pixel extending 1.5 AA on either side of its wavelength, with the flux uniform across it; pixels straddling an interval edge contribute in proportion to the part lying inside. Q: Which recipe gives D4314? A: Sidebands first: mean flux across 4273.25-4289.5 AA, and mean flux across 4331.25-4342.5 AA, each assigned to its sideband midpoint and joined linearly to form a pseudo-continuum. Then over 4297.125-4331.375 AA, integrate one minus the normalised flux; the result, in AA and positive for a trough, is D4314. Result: 4.2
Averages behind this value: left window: 11.9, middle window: 11.3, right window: 13.5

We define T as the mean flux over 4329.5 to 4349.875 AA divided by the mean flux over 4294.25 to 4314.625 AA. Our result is 1.42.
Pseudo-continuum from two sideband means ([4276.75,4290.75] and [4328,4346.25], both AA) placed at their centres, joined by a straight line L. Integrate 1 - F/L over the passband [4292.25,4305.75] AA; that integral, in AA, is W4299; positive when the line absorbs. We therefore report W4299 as 3.0 AA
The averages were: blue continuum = 12.1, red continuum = 13.5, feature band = 9.65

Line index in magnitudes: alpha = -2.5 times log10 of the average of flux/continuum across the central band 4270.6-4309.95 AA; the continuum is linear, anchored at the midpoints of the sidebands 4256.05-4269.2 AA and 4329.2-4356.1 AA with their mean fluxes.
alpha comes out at 0.23 mag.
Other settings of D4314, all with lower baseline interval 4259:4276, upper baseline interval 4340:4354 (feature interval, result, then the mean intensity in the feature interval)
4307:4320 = 1.0 AA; 11.7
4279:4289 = 0.4 AA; 11.9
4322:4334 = -0.8 AA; 13.7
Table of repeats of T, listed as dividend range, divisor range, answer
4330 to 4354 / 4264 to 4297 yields 1.14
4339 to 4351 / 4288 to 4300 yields 1.19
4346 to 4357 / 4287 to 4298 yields 1.21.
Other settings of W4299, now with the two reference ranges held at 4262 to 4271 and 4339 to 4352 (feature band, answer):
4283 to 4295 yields 0.77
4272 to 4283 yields 0.64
